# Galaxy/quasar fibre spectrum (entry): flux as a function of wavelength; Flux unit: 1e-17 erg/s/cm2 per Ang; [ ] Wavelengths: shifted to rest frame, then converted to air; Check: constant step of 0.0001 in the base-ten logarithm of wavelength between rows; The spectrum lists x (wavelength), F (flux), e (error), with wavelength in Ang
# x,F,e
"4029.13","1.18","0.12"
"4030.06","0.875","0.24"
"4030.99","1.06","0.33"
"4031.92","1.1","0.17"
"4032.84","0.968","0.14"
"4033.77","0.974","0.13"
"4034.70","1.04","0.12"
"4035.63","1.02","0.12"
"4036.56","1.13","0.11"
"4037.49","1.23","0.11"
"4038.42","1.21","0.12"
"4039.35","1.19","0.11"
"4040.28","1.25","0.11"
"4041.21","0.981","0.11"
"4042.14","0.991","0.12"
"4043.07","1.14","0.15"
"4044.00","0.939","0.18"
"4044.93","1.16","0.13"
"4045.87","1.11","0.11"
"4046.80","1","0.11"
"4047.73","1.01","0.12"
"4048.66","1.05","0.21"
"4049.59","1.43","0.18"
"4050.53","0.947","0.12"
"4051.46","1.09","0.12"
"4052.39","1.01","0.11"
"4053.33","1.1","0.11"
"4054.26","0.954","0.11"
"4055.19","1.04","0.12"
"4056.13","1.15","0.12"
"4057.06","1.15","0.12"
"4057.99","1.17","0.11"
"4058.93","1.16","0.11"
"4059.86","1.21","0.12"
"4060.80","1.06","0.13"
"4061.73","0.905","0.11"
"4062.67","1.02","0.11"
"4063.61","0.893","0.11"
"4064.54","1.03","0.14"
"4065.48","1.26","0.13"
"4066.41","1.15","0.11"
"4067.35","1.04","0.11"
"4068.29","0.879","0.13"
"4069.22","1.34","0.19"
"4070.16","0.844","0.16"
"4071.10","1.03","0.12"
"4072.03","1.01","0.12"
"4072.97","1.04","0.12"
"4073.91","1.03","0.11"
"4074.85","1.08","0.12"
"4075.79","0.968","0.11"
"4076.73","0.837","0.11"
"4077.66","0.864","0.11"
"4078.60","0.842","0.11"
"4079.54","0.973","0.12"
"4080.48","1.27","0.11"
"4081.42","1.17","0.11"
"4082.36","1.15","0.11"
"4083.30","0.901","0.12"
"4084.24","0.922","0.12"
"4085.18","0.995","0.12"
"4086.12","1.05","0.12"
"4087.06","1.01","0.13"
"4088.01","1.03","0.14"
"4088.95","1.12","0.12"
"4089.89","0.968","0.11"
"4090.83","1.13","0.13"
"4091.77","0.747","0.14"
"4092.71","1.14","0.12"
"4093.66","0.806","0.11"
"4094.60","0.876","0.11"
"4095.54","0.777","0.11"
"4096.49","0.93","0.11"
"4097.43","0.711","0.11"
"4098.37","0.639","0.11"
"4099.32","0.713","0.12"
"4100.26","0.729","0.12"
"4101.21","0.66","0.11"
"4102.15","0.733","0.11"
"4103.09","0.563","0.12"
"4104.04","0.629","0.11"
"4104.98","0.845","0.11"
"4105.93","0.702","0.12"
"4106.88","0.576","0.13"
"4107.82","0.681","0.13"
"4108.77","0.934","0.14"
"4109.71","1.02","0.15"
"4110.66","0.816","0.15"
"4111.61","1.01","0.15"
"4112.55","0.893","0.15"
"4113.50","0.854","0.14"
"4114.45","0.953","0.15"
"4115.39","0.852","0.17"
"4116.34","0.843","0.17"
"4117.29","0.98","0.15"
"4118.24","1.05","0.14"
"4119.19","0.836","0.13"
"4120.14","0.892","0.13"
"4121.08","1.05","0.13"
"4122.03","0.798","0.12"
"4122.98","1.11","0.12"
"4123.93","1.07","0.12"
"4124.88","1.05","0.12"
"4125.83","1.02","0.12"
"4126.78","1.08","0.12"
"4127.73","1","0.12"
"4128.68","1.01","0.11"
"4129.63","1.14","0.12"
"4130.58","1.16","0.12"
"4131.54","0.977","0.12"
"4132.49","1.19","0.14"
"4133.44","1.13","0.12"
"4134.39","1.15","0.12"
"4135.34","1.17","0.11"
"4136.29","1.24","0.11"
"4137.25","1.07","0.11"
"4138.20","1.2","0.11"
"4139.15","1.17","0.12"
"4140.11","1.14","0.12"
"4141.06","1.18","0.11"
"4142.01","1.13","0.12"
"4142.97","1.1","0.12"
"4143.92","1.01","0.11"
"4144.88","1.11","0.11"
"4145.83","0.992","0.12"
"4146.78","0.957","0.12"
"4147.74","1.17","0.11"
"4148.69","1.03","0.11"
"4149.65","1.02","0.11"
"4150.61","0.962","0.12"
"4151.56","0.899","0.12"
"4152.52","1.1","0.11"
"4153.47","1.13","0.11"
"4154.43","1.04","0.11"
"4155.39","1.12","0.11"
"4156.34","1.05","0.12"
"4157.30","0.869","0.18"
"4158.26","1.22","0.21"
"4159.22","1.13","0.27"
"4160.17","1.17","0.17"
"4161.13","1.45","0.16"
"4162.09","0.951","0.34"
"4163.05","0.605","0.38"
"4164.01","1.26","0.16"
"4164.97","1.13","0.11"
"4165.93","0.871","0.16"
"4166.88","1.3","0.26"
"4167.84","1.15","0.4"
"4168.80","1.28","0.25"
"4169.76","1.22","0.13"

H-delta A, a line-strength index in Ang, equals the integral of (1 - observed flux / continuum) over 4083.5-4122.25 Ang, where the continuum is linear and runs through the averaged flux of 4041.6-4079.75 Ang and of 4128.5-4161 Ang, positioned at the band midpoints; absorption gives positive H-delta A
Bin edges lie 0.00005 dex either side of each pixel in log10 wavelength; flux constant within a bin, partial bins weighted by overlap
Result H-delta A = 7.5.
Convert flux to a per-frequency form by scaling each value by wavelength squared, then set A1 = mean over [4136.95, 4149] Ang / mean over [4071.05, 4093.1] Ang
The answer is 1.12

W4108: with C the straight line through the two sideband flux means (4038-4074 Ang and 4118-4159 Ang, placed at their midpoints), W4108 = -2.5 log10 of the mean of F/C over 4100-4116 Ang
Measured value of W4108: 0.33 mag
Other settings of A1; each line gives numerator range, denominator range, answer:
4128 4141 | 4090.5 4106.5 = 1.48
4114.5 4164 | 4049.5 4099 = 1.08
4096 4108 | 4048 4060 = 0.65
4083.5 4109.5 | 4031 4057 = 0.80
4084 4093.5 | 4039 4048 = 0.96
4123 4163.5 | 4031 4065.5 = 1.05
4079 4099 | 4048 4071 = 0.91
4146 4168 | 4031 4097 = 1.07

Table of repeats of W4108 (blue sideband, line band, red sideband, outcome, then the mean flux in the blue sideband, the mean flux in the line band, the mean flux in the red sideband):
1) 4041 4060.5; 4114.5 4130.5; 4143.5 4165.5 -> 0.08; 1.09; 0.99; 1.06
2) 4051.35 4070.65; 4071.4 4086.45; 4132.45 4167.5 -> 0.07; 1.07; 1.01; 1.09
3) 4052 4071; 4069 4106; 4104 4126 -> 0.08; 1.07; 0.918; 0.898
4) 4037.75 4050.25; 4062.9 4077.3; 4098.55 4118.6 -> -0.04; 1.11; 1.03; 0.807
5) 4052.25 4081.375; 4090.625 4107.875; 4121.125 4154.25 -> 0.35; 1.04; 0.764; 1.08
